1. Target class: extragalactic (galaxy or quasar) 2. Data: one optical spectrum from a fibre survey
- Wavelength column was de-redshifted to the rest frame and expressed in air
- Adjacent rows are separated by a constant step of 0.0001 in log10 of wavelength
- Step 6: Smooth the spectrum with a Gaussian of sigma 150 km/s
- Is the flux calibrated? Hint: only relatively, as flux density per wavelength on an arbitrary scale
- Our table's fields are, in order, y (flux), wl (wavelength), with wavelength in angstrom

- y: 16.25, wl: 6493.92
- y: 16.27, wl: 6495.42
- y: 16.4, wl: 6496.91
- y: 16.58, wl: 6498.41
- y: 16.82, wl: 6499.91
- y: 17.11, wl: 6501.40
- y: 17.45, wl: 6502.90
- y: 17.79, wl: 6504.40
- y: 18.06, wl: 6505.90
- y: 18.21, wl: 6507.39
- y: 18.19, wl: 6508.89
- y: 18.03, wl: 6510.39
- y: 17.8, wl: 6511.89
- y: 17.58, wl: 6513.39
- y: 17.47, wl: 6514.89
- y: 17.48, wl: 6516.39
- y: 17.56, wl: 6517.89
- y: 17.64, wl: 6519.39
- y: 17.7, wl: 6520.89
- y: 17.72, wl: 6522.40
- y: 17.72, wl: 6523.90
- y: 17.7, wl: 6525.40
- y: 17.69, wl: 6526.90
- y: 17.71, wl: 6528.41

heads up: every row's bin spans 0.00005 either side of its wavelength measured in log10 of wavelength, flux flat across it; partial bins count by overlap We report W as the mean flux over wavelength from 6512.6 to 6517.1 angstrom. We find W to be 17.5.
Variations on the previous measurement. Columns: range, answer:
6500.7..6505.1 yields 17.4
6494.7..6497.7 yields 16.3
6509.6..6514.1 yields 17.8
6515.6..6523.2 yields 17.6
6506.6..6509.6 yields 18.2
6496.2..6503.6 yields 16.9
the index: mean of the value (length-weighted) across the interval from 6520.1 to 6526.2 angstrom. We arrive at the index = 17.7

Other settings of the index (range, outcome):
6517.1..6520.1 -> 17.6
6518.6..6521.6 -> 17.7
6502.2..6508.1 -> 17.9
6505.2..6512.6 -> 18.1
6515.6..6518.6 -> 17.5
